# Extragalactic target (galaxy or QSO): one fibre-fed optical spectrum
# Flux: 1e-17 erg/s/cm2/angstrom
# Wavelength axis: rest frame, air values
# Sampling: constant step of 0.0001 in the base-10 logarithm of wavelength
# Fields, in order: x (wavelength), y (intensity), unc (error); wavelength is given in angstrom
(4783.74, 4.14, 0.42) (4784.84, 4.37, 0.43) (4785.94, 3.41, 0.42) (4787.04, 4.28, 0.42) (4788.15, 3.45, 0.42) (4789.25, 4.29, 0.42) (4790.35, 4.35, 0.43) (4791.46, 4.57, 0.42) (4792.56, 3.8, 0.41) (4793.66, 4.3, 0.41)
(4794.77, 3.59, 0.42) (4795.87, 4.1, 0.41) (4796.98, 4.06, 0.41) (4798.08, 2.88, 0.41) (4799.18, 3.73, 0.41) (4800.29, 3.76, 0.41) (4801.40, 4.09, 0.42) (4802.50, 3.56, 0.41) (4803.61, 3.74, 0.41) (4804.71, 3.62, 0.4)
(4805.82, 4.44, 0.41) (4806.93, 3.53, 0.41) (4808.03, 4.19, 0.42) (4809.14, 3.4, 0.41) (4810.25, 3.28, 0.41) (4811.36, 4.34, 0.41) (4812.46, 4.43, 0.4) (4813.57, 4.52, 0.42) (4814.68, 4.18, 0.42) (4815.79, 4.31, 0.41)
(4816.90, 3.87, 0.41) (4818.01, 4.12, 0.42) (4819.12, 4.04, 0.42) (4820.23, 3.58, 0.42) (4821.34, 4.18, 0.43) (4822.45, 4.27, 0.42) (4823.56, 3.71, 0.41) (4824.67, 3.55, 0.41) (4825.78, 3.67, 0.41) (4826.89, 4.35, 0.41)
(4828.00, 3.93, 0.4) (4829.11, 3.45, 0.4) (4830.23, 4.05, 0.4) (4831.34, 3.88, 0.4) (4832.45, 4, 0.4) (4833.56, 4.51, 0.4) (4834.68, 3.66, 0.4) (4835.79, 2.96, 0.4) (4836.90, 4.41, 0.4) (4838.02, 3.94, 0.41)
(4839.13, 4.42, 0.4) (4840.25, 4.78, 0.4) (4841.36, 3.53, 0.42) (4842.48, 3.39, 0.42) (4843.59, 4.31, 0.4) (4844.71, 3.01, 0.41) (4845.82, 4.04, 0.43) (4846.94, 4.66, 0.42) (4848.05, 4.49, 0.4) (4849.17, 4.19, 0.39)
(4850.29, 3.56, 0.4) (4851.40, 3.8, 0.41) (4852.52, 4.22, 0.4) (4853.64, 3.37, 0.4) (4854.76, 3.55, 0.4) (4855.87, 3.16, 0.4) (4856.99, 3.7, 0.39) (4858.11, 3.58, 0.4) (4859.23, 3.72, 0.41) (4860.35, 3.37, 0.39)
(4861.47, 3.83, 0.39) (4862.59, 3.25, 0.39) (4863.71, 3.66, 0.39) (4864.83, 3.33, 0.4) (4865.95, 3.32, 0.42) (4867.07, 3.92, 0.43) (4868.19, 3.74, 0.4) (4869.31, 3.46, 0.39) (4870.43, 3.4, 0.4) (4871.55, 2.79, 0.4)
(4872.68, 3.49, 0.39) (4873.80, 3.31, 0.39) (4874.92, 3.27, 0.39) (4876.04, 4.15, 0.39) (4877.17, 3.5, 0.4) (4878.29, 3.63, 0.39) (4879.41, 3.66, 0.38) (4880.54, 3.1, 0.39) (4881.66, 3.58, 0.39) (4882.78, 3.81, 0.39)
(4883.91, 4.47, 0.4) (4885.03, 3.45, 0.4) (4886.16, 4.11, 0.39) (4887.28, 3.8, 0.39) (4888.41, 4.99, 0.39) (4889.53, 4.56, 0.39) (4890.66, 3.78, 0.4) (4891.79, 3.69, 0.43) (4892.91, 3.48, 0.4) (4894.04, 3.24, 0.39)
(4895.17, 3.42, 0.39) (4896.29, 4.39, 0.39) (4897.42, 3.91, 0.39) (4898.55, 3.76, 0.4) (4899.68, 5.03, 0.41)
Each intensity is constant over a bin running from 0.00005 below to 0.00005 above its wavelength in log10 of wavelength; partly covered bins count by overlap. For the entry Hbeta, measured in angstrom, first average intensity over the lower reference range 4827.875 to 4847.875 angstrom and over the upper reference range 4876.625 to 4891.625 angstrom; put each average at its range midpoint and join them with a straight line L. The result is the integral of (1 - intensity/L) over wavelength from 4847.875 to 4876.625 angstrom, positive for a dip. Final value 2.4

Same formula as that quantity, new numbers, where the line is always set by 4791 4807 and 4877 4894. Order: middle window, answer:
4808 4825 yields -0.6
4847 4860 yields 0.2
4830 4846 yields -0.3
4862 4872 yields 1.0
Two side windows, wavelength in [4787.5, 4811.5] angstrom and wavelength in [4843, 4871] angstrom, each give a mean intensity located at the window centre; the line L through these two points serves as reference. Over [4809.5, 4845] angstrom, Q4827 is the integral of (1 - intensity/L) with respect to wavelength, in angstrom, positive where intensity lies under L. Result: -1.7 angstrom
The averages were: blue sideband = 3.86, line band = 3.96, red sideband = 3.71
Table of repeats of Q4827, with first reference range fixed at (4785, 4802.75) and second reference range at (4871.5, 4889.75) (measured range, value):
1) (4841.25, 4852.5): -0.3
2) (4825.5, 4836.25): 0.0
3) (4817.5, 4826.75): -0.1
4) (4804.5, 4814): -0.2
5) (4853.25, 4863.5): 0.8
